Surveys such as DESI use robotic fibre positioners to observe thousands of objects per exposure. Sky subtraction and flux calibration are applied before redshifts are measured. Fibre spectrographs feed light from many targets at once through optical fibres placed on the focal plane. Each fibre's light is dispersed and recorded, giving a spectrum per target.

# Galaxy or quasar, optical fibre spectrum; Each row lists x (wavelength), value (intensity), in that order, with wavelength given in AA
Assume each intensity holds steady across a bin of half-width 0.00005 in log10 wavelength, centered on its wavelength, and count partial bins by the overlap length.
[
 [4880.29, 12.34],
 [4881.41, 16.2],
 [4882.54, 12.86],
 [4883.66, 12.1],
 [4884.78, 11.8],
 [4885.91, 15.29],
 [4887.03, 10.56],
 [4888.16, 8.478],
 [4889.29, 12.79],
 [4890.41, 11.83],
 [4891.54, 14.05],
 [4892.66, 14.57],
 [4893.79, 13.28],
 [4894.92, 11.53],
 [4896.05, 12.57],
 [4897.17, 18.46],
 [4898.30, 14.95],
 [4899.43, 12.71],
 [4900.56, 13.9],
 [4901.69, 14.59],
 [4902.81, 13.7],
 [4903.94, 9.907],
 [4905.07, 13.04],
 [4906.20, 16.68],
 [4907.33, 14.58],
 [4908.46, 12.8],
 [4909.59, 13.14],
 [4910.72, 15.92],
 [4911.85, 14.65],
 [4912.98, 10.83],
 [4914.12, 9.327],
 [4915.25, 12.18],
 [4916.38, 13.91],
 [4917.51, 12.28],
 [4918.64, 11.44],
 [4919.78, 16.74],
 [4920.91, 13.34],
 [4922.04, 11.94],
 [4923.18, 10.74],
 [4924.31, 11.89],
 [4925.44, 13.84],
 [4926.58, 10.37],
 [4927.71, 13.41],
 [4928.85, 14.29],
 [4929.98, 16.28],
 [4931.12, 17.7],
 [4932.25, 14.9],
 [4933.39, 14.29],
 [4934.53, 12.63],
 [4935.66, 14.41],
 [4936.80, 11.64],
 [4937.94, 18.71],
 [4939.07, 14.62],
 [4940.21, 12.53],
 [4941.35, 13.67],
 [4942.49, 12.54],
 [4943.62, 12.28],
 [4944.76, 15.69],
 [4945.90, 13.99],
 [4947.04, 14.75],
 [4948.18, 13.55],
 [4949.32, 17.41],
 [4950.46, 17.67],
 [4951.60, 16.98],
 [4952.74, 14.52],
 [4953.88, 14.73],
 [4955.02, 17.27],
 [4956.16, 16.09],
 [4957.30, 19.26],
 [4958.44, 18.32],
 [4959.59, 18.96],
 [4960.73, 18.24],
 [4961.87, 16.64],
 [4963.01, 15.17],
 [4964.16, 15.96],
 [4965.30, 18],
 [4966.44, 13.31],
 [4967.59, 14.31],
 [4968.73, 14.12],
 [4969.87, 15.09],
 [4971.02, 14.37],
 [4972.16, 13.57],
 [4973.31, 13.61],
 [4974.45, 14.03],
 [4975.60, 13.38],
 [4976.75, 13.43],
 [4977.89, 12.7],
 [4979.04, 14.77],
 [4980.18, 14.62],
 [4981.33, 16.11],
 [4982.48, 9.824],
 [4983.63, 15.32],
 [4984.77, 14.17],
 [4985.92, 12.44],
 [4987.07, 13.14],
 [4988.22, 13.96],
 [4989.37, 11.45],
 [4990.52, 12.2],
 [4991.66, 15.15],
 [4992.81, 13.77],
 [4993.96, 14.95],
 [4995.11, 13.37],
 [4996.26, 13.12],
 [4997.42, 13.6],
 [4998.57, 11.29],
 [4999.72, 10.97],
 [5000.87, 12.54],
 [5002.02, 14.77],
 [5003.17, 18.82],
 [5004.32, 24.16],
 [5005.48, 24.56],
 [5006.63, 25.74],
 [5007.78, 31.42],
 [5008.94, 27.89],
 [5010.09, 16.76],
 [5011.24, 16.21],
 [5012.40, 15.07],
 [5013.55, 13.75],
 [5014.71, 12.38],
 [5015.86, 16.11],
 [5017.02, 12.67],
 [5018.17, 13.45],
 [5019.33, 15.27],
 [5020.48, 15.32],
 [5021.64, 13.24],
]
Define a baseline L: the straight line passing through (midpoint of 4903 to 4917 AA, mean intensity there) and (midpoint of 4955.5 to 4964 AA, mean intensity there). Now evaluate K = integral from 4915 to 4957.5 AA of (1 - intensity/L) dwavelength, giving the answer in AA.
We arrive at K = 3.0 AA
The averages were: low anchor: 13.1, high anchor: 17.4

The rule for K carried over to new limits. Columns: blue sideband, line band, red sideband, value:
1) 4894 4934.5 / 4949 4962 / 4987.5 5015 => -1.9 AA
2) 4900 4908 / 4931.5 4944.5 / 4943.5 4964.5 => 1.3 AA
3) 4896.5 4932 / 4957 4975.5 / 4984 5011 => -0.4 AA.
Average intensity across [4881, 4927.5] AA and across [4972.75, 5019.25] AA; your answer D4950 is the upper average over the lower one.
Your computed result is 1.2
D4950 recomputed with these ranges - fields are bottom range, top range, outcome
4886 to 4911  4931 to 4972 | 1.15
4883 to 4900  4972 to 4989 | 1.05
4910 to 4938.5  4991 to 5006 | 1.14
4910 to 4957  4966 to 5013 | 1.10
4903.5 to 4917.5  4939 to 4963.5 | 1.20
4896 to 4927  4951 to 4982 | 1.17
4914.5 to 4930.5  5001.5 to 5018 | 1.48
